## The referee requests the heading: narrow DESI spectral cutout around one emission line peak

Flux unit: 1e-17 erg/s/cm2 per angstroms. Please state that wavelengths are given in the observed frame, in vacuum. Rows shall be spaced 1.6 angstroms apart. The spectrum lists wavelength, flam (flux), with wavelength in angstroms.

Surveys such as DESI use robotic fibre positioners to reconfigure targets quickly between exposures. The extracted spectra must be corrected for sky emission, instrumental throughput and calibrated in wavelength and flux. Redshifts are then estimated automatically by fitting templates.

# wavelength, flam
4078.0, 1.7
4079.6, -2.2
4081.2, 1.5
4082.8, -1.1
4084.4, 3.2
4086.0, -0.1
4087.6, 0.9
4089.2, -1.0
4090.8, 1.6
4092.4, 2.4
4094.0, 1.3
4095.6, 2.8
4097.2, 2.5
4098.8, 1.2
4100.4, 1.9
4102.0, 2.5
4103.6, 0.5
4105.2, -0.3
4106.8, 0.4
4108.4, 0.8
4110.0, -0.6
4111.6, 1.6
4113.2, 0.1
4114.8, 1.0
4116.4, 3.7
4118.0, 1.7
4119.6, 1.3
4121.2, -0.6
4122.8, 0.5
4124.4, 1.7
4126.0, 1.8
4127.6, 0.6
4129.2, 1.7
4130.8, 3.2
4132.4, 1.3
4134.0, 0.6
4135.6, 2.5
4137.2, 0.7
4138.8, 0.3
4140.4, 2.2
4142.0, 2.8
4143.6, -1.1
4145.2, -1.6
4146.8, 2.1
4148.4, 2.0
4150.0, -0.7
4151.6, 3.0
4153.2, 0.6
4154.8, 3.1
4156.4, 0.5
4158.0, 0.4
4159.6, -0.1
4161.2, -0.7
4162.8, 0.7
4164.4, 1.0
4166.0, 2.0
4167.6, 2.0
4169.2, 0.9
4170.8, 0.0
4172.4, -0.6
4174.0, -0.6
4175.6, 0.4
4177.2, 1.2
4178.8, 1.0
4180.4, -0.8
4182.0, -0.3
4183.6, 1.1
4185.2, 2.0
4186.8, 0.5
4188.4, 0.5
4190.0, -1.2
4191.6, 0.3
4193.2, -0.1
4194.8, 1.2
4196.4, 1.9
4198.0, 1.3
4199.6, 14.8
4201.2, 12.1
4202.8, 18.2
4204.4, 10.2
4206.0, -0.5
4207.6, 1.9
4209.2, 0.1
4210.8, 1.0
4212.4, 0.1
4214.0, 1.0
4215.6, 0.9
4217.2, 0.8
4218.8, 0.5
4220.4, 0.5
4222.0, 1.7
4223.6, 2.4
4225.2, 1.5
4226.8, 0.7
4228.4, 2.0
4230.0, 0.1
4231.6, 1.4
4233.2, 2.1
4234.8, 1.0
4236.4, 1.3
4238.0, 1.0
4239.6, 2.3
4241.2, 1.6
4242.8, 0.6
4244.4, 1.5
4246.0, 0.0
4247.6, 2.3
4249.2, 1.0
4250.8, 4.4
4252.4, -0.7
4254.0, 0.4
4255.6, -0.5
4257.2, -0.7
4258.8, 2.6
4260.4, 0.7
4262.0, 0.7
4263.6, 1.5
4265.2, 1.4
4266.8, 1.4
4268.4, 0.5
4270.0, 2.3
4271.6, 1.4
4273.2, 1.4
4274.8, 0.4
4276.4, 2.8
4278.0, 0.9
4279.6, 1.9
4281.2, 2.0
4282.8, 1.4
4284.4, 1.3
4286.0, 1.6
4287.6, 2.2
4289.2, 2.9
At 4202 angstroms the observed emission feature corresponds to [O II] 3727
